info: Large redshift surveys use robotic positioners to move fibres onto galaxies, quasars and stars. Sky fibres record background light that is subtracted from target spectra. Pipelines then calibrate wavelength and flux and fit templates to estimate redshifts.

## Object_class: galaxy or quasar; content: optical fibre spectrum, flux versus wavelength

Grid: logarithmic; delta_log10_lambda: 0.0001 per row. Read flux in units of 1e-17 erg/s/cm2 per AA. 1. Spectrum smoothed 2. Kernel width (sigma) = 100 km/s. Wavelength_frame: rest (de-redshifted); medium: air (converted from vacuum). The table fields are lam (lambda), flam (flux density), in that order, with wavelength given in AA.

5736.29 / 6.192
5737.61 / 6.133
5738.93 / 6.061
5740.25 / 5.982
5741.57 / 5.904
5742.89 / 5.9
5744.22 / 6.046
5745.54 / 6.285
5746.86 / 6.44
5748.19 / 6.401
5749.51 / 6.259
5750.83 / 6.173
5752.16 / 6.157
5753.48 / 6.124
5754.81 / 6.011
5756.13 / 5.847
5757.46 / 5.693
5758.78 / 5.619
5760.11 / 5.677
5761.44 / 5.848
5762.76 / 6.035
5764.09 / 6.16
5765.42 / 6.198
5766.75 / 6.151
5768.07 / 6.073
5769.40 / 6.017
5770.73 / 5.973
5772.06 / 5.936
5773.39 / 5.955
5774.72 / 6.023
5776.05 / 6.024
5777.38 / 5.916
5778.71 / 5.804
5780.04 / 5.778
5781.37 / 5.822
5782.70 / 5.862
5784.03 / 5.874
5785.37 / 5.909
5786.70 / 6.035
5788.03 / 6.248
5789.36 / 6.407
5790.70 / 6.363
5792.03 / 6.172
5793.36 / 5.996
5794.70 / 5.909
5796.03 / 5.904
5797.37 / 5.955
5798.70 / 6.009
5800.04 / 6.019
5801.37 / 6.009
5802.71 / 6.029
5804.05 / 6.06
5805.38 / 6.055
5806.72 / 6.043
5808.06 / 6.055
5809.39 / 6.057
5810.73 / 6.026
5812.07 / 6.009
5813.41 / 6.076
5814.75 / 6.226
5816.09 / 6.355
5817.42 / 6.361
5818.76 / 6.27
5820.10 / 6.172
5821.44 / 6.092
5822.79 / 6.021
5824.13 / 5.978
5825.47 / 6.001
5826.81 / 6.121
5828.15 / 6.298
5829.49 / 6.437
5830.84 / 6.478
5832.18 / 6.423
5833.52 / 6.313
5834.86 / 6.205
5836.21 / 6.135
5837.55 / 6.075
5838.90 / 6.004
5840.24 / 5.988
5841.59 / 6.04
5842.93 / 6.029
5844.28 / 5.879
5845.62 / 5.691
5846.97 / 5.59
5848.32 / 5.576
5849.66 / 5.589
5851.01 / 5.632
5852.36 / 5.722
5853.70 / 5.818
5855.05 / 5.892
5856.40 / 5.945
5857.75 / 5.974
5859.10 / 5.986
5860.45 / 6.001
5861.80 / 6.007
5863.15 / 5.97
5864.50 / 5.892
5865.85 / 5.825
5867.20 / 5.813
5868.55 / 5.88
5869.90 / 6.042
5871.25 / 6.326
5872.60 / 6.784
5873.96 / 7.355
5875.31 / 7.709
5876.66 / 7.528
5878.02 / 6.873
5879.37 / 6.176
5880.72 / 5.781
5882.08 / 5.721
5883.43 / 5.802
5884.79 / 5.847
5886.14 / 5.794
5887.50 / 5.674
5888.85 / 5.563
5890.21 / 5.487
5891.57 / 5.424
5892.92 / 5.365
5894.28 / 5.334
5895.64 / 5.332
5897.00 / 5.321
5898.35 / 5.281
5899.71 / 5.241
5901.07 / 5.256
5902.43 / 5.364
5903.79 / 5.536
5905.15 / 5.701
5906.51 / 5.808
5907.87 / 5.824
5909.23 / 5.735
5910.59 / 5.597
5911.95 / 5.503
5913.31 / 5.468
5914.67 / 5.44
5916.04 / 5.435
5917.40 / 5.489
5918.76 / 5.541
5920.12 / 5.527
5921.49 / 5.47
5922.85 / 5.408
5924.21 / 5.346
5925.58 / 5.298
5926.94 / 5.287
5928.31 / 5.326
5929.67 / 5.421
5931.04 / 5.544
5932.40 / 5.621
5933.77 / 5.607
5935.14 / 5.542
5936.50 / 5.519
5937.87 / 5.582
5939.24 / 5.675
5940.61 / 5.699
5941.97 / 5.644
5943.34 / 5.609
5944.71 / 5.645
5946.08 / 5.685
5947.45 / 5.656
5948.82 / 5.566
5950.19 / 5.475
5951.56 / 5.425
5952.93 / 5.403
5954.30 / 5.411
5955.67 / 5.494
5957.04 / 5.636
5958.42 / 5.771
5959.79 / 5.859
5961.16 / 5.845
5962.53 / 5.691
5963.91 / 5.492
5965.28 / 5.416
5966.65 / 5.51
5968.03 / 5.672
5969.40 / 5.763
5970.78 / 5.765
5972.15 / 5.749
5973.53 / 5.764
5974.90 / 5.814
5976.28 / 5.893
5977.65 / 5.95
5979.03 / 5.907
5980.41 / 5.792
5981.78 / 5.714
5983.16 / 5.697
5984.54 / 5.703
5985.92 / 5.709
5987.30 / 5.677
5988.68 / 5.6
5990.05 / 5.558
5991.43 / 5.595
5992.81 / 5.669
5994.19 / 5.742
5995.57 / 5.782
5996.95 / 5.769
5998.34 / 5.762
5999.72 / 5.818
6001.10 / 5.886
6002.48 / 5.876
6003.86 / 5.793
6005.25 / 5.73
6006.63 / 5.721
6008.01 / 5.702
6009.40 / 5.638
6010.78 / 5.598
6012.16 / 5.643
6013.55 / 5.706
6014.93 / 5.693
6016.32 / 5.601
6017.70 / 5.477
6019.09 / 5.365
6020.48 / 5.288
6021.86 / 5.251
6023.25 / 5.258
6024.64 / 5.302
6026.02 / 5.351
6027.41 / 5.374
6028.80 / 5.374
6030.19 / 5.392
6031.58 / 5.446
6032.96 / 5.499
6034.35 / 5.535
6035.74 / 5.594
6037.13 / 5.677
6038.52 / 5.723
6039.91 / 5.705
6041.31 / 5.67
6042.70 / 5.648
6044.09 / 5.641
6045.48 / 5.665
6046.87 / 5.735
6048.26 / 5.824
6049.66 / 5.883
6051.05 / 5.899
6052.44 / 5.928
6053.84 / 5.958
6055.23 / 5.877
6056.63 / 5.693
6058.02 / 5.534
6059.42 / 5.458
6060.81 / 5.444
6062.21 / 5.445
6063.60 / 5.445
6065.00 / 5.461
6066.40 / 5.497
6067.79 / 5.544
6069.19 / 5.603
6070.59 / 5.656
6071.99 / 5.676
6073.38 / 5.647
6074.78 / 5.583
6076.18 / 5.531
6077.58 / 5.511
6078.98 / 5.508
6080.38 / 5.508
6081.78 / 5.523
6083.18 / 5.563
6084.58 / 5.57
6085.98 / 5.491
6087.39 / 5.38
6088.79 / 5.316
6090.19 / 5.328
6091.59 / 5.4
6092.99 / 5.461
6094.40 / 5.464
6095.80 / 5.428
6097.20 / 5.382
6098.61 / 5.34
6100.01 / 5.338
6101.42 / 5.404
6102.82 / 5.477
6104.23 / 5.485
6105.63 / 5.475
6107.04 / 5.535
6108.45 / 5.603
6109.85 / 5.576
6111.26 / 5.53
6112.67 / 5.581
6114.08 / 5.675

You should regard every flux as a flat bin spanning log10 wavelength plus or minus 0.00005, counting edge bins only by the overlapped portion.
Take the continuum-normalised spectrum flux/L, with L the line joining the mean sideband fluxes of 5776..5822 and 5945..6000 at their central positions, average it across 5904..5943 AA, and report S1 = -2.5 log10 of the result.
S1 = 0.05 mag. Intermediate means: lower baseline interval 6.06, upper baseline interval 5.68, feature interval 5.54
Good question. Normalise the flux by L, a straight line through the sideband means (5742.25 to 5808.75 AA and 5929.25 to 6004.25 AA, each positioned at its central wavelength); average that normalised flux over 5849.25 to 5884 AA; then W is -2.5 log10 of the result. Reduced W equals -0.06 mag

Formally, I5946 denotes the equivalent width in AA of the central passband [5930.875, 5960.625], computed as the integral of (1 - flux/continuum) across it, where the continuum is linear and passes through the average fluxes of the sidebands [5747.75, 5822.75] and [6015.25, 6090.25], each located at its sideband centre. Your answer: 0.8 AA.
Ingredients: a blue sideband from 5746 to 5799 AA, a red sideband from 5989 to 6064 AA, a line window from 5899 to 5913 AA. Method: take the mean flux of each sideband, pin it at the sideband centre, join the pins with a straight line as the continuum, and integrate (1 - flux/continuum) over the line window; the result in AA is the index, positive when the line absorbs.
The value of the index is 0.6 AA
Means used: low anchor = 6.02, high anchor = 5.62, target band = 5.55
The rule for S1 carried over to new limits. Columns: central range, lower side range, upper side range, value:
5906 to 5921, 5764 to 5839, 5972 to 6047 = 0.05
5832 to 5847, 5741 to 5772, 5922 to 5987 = -0.03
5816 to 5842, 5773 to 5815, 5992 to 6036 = -0.04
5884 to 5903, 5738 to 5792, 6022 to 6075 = 0.07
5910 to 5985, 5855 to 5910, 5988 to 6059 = 0.04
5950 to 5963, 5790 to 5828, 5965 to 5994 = 0.03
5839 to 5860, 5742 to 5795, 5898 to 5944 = -0.01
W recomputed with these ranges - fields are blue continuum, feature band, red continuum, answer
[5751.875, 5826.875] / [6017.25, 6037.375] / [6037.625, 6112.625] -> 0.046 mag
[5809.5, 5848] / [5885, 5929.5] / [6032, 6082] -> 0.089 mag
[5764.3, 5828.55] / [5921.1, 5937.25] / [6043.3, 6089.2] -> 0.074 mag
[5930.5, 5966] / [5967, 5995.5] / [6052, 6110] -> -0.030 mag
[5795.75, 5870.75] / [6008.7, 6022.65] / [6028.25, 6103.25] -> 0.027 mag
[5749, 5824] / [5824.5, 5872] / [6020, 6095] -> -0.012 mag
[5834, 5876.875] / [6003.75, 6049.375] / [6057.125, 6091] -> 0.014 mag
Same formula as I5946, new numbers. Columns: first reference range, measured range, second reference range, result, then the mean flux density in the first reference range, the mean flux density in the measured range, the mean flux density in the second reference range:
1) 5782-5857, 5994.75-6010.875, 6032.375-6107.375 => -0.2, 6.04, 5.76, 5.57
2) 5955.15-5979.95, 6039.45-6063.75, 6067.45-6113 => -0.6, 5.72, 5.7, 5.5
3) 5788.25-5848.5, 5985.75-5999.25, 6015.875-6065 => 0.0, 6.09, 5.69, 5.57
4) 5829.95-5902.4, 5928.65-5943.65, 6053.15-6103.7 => 0.6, 5.95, 5.58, 5.51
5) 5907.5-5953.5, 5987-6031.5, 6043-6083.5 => 0.0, 5.53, 5.59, 5.63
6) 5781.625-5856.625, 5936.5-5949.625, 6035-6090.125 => 0.4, 6.04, 5.63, 5.61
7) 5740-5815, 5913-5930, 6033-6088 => 1.2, 6.03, 5.42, 5.62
